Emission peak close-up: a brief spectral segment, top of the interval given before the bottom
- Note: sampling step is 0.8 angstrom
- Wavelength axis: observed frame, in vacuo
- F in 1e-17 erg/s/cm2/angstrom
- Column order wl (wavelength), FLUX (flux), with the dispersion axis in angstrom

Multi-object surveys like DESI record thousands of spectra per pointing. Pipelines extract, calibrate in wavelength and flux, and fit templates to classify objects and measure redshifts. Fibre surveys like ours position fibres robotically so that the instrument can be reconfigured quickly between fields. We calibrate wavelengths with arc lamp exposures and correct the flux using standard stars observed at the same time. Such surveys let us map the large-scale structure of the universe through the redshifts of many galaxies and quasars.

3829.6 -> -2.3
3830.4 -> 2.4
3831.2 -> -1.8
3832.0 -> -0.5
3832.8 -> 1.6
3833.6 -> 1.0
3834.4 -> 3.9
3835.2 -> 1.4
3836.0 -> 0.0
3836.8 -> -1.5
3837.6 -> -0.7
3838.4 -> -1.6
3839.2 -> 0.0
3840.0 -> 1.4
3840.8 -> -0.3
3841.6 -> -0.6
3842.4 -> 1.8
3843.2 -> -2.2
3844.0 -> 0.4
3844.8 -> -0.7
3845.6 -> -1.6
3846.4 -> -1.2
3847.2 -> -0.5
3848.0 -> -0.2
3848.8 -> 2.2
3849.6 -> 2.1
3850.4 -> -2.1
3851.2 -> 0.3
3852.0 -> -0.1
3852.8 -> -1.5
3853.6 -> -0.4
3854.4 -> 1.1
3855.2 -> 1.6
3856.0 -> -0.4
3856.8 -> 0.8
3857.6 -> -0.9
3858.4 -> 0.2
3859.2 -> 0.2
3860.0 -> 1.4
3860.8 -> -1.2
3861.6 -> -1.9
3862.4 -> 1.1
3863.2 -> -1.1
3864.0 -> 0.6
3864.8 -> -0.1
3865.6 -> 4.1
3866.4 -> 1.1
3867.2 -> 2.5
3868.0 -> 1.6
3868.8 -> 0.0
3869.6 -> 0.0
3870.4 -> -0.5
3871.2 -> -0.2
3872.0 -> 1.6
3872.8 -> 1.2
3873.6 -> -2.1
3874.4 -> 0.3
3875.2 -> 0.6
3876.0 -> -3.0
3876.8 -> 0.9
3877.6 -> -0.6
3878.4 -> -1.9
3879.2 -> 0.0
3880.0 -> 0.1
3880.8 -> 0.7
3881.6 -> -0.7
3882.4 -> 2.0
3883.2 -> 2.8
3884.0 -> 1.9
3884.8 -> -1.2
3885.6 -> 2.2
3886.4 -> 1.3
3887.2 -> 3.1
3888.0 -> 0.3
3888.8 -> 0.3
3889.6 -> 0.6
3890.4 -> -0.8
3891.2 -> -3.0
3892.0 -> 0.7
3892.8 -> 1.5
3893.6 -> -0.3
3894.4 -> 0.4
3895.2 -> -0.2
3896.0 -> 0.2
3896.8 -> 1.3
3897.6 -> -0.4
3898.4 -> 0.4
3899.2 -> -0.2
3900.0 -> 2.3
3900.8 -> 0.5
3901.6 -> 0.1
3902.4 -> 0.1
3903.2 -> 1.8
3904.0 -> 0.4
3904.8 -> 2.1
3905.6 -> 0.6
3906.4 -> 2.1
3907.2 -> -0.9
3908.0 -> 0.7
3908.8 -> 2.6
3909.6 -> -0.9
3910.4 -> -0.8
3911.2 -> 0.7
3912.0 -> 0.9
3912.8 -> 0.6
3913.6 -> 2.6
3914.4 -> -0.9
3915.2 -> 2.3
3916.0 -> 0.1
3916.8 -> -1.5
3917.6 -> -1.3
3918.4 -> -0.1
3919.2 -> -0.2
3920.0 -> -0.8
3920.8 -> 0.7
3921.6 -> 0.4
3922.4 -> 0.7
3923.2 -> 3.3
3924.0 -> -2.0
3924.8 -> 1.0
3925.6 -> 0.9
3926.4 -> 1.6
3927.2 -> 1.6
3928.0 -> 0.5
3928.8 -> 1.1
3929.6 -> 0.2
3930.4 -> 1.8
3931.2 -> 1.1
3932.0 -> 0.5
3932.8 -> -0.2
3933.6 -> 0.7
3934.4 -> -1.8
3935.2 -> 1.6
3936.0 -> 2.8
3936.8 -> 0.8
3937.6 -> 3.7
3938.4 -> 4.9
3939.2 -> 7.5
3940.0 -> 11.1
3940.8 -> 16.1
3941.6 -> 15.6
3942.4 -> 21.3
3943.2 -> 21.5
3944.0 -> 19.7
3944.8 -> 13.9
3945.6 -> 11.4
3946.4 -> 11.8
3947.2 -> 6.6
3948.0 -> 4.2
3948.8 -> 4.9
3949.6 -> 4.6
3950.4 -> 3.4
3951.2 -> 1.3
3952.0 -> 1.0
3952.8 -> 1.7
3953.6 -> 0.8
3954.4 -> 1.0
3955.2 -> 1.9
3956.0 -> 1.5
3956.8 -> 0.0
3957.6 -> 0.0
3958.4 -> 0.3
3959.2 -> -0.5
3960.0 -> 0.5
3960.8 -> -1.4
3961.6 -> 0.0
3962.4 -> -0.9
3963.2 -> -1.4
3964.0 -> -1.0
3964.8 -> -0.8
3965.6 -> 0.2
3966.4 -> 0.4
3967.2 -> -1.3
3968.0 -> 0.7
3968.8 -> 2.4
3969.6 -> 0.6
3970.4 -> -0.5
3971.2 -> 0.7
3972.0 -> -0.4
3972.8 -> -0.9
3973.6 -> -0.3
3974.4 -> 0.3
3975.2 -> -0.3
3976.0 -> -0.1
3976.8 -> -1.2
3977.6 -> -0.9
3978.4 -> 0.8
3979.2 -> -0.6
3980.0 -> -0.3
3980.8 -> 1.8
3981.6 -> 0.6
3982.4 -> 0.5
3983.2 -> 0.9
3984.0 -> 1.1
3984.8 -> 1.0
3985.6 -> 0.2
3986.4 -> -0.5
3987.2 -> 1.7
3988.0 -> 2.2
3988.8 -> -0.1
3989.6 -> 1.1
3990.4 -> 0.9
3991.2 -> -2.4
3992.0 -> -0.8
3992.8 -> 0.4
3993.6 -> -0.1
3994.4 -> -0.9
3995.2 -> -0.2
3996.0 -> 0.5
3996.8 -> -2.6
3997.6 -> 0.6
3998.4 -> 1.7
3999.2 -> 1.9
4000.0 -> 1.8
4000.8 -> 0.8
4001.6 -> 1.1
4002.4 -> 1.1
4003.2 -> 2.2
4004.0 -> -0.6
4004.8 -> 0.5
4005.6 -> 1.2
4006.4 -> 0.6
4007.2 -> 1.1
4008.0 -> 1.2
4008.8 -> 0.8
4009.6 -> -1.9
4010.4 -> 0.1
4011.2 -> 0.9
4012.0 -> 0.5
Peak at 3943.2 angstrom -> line Lyman alpha 1216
